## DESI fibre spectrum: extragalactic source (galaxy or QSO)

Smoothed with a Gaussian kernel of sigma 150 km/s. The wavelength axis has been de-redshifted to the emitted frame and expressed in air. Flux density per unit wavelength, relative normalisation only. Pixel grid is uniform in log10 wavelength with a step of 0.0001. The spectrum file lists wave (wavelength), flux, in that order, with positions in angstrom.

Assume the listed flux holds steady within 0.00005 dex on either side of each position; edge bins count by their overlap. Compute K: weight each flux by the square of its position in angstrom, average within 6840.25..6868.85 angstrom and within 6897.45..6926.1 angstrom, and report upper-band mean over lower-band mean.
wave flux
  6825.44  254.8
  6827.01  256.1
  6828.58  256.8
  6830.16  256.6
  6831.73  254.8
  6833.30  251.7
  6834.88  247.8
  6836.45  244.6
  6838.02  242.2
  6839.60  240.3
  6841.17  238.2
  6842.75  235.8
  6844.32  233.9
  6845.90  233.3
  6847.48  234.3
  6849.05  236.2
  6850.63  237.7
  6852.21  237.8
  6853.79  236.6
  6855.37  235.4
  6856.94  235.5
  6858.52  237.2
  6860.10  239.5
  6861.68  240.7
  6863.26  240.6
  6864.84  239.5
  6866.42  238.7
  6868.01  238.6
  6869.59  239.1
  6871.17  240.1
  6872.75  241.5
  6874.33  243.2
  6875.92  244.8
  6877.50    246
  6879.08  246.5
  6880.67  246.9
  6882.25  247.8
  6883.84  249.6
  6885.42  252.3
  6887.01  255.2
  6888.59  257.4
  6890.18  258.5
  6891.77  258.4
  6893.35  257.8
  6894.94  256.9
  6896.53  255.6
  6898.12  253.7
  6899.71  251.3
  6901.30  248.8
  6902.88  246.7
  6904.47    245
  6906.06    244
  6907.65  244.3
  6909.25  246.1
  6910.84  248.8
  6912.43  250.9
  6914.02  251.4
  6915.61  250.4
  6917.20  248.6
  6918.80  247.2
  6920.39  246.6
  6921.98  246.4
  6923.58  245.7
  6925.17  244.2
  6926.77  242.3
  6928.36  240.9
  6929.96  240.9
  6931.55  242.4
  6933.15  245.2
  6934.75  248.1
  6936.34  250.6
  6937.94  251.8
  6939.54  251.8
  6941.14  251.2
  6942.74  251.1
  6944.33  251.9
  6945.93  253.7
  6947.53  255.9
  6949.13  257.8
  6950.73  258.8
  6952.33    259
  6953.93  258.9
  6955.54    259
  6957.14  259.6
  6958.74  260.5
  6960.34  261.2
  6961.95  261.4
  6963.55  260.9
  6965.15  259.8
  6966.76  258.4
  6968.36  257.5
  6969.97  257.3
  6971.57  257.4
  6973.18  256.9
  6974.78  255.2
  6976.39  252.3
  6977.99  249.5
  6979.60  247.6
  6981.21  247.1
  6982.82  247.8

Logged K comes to 1.06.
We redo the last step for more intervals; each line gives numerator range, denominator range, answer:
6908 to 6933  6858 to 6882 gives 1.03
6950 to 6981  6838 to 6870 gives 1.12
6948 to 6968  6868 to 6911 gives 1.06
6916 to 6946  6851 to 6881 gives 1.05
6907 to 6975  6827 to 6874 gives 1.07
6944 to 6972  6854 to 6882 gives 1.10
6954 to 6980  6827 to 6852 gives 1.10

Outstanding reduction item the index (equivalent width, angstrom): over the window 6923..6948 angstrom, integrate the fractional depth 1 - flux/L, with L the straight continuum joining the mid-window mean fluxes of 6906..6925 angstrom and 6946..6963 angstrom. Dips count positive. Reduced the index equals 0.5 angstrom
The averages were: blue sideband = 248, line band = 248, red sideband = 259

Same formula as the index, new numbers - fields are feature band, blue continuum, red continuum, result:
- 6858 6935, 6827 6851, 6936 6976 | 0.97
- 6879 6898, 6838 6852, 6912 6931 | -0.93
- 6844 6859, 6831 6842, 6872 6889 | 0.65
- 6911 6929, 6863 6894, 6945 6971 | 0.45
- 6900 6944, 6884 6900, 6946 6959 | 1.67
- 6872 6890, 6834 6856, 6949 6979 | -0.33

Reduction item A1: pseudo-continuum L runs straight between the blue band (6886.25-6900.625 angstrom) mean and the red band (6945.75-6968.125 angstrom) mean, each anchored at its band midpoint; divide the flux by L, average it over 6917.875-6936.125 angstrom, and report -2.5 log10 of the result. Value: 0.06 mag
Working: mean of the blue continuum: 256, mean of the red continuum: 259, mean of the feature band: 245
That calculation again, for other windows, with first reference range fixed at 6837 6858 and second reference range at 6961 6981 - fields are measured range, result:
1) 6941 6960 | -0.02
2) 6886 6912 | -0.03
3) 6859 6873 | 0.00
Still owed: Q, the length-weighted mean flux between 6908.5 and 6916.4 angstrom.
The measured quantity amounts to 250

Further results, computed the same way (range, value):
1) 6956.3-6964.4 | 261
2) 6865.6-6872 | 239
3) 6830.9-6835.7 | 252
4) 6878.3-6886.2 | 249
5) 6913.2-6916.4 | 251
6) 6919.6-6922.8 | 246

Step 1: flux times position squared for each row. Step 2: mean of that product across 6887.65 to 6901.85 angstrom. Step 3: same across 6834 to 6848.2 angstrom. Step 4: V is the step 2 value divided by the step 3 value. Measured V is 1.09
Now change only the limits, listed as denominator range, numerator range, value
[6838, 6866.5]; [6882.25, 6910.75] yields 1.07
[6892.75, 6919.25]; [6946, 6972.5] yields 1.05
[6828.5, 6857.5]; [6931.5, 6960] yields 1.09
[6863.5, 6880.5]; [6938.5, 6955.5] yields 1.08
